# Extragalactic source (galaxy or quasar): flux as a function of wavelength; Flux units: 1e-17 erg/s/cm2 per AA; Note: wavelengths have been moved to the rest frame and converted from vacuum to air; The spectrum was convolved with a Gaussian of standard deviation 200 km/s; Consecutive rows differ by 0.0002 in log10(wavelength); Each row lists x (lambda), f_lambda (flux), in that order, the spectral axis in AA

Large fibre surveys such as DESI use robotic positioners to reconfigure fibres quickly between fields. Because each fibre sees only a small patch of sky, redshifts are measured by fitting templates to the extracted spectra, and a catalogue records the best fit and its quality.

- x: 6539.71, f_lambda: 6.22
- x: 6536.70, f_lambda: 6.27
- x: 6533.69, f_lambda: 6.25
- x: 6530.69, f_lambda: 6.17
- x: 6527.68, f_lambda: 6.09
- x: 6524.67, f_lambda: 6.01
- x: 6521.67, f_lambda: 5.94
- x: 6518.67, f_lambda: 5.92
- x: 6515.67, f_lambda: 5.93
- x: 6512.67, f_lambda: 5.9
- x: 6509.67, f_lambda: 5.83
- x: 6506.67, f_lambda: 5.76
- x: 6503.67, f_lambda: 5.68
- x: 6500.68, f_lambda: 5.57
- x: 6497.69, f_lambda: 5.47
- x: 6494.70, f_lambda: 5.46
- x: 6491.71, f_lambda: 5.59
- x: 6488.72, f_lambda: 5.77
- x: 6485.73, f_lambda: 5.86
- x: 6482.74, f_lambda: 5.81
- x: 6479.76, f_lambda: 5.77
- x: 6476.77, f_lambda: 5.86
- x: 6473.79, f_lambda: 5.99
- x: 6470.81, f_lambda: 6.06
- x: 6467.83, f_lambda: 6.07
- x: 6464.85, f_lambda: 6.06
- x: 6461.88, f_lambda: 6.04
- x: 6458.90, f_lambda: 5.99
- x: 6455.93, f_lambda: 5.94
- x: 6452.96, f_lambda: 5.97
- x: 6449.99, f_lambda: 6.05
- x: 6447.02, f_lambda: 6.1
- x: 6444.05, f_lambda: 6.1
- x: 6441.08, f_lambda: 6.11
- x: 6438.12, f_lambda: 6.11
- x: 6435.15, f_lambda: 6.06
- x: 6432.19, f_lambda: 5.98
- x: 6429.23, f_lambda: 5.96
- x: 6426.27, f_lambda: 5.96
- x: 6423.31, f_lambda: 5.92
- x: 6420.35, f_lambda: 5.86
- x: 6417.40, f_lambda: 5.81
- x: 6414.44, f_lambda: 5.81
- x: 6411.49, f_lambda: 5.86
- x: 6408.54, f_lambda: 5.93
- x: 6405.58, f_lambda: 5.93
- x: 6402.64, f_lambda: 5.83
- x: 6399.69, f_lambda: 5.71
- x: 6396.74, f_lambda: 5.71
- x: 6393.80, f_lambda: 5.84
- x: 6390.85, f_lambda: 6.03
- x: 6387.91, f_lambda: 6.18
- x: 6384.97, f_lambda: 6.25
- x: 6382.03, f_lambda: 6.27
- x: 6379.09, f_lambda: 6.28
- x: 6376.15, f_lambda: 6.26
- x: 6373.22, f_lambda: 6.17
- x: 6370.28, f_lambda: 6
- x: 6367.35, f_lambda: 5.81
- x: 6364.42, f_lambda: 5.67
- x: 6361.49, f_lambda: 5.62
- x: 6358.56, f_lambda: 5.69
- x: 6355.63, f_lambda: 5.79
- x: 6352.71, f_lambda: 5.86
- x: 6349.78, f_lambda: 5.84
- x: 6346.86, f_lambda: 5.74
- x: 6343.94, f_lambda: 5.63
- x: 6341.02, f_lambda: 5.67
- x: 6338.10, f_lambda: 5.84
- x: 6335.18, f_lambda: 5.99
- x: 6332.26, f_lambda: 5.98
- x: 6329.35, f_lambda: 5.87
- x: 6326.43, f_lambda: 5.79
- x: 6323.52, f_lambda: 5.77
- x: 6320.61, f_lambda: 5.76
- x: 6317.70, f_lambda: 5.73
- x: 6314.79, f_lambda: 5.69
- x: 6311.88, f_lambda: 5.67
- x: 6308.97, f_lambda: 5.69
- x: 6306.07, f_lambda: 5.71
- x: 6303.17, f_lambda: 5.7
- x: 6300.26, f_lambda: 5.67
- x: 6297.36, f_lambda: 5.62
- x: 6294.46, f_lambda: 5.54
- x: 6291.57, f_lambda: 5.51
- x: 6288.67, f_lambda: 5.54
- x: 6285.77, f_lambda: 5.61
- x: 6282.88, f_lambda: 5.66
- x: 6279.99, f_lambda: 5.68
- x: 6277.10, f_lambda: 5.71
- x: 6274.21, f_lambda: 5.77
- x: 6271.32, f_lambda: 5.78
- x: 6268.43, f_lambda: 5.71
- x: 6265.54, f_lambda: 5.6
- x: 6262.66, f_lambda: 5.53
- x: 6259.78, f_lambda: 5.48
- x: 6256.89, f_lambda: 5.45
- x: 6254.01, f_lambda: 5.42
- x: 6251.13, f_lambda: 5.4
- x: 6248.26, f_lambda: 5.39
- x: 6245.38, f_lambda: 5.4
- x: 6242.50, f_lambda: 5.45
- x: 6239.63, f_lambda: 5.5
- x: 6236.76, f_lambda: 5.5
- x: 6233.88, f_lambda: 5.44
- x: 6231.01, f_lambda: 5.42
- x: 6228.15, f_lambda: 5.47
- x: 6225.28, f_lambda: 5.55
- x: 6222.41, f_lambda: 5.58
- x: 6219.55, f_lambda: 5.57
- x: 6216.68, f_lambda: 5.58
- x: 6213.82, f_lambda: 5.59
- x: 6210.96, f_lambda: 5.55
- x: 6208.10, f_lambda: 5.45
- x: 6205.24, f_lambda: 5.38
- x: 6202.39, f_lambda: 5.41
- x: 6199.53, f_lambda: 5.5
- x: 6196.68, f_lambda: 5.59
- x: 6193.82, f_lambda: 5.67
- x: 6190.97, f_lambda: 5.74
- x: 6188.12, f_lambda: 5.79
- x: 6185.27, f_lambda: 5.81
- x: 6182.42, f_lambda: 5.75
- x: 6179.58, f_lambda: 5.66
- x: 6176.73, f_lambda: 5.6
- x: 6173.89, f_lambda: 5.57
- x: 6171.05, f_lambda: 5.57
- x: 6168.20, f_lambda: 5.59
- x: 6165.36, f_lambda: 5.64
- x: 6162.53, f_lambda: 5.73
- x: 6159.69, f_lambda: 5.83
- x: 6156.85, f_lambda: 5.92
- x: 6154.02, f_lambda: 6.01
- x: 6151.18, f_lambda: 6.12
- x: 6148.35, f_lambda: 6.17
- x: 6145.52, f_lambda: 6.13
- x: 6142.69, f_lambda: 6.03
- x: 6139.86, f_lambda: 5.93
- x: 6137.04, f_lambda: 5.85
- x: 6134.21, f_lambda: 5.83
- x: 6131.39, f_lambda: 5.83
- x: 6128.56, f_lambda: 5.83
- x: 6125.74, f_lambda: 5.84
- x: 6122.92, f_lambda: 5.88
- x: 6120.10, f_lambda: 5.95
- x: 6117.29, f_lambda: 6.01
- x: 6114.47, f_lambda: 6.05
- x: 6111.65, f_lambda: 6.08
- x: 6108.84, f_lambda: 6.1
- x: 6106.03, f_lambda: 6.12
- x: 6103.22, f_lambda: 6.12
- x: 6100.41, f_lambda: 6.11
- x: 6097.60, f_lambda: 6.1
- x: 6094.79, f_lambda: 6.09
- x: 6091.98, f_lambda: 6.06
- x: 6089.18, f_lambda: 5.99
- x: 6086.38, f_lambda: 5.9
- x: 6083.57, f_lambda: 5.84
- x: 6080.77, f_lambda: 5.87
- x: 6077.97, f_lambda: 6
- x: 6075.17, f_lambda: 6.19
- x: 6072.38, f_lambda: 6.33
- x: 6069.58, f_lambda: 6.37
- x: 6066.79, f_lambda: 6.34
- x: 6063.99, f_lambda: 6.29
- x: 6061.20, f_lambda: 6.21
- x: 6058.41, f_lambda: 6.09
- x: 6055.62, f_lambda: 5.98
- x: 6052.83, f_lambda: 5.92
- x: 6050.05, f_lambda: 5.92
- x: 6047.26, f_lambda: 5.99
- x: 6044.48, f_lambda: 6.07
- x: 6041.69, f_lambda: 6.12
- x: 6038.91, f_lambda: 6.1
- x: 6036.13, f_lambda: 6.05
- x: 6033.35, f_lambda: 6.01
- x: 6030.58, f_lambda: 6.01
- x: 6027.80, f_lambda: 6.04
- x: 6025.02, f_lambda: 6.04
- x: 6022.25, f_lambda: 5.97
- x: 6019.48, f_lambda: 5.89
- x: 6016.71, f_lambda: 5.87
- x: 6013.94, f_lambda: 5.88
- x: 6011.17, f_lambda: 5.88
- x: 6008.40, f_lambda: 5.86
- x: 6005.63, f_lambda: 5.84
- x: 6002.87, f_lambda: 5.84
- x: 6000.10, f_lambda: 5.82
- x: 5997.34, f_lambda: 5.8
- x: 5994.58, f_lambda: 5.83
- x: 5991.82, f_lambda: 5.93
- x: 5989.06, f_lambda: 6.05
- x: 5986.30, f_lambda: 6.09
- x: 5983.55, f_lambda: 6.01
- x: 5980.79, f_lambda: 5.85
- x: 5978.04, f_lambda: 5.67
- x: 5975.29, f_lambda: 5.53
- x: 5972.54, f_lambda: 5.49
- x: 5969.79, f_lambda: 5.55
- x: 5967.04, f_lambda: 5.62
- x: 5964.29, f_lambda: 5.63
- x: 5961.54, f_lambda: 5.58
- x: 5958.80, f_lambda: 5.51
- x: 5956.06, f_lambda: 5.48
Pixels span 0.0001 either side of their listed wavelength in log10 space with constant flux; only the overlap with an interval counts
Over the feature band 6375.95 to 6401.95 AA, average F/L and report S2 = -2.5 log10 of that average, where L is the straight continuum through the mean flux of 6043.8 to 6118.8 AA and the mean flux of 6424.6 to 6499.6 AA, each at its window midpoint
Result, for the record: -0.02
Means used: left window 6.08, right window 5.92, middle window 6.04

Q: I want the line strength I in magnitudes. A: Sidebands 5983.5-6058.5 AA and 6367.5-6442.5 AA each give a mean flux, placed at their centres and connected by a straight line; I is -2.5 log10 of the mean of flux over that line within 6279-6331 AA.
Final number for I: 0.06 mag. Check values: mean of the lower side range 5.96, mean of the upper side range 5.99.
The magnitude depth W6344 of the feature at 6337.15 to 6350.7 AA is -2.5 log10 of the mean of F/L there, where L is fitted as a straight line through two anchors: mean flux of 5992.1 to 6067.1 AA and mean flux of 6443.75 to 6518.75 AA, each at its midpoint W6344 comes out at 0.03 mag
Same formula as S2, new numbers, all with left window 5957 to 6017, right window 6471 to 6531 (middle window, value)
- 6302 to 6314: 0.02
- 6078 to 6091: -0.02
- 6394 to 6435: -0.01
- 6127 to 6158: -0.03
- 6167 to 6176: 0.04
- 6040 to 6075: -0.07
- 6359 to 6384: -0.04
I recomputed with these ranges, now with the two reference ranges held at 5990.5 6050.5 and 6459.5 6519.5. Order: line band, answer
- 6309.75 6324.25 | 0.03 mag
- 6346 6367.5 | 0.02 mag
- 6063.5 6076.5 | -0.07 mag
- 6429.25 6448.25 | -0.04 mag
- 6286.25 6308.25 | 0.05 mag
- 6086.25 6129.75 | -0.02 mag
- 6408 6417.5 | 0.00 mag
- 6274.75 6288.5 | 0.04 mag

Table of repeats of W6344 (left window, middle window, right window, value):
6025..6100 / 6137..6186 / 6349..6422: 0.04 mag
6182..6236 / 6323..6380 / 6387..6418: -0.01 mag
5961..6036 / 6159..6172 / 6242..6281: 0.00 mag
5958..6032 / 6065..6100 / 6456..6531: -0.05 mag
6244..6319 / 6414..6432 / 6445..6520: -0.02 mag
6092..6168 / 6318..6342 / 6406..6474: 0.03 mag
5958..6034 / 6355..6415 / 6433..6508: -0.01 mag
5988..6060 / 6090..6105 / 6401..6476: -0.02 mag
